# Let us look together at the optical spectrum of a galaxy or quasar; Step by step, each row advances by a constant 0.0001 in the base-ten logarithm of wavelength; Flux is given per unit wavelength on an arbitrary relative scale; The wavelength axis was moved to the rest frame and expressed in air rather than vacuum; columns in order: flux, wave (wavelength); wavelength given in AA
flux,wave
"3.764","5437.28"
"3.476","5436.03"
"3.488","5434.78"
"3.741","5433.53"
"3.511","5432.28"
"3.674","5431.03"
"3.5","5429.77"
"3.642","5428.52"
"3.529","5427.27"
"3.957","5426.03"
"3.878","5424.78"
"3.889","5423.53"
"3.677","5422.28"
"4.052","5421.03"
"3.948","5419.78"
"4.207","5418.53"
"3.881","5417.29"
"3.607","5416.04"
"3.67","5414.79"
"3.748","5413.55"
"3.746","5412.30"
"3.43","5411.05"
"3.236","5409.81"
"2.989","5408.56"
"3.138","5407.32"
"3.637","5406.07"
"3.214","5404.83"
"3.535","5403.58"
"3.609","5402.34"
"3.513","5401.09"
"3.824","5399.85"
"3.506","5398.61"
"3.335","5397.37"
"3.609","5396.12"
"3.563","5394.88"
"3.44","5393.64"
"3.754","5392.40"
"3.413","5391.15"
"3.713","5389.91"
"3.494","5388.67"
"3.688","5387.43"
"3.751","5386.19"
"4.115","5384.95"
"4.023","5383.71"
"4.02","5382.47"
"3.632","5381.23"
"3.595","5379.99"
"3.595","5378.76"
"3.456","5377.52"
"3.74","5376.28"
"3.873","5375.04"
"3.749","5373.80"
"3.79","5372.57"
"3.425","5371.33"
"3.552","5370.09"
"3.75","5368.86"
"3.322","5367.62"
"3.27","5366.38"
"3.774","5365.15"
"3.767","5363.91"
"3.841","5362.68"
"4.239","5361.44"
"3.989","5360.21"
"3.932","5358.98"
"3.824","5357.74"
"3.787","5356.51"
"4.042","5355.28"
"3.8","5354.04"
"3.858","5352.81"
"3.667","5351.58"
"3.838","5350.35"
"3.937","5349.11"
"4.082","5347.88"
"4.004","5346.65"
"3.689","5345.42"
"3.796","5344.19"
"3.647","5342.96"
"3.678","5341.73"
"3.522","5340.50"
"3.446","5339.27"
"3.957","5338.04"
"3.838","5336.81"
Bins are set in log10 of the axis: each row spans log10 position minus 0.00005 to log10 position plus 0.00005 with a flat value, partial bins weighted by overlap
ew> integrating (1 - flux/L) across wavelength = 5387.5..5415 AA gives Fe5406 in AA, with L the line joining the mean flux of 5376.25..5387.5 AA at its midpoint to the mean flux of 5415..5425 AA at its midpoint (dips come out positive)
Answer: 2.29 AA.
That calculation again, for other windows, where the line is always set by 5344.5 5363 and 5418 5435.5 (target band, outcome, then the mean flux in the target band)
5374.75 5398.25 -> 1.0 AA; 3.67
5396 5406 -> 0.8 AA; 3.52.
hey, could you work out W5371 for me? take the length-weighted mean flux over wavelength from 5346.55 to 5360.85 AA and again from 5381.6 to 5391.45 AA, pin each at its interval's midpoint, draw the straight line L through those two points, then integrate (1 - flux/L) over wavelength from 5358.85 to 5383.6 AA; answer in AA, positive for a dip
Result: 0.8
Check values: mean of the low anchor 3.89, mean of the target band 3.72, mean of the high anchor 3.79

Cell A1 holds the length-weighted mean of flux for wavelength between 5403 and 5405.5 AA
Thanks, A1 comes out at 3.38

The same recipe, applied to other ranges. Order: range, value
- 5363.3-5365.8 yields 3.76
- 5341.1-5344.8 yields 3.71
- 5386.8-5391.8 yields 3.57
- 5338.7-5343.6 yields 3.58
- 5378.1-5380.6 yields 3.6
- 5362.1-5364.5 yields 3.81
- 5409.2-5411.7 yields 3.34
